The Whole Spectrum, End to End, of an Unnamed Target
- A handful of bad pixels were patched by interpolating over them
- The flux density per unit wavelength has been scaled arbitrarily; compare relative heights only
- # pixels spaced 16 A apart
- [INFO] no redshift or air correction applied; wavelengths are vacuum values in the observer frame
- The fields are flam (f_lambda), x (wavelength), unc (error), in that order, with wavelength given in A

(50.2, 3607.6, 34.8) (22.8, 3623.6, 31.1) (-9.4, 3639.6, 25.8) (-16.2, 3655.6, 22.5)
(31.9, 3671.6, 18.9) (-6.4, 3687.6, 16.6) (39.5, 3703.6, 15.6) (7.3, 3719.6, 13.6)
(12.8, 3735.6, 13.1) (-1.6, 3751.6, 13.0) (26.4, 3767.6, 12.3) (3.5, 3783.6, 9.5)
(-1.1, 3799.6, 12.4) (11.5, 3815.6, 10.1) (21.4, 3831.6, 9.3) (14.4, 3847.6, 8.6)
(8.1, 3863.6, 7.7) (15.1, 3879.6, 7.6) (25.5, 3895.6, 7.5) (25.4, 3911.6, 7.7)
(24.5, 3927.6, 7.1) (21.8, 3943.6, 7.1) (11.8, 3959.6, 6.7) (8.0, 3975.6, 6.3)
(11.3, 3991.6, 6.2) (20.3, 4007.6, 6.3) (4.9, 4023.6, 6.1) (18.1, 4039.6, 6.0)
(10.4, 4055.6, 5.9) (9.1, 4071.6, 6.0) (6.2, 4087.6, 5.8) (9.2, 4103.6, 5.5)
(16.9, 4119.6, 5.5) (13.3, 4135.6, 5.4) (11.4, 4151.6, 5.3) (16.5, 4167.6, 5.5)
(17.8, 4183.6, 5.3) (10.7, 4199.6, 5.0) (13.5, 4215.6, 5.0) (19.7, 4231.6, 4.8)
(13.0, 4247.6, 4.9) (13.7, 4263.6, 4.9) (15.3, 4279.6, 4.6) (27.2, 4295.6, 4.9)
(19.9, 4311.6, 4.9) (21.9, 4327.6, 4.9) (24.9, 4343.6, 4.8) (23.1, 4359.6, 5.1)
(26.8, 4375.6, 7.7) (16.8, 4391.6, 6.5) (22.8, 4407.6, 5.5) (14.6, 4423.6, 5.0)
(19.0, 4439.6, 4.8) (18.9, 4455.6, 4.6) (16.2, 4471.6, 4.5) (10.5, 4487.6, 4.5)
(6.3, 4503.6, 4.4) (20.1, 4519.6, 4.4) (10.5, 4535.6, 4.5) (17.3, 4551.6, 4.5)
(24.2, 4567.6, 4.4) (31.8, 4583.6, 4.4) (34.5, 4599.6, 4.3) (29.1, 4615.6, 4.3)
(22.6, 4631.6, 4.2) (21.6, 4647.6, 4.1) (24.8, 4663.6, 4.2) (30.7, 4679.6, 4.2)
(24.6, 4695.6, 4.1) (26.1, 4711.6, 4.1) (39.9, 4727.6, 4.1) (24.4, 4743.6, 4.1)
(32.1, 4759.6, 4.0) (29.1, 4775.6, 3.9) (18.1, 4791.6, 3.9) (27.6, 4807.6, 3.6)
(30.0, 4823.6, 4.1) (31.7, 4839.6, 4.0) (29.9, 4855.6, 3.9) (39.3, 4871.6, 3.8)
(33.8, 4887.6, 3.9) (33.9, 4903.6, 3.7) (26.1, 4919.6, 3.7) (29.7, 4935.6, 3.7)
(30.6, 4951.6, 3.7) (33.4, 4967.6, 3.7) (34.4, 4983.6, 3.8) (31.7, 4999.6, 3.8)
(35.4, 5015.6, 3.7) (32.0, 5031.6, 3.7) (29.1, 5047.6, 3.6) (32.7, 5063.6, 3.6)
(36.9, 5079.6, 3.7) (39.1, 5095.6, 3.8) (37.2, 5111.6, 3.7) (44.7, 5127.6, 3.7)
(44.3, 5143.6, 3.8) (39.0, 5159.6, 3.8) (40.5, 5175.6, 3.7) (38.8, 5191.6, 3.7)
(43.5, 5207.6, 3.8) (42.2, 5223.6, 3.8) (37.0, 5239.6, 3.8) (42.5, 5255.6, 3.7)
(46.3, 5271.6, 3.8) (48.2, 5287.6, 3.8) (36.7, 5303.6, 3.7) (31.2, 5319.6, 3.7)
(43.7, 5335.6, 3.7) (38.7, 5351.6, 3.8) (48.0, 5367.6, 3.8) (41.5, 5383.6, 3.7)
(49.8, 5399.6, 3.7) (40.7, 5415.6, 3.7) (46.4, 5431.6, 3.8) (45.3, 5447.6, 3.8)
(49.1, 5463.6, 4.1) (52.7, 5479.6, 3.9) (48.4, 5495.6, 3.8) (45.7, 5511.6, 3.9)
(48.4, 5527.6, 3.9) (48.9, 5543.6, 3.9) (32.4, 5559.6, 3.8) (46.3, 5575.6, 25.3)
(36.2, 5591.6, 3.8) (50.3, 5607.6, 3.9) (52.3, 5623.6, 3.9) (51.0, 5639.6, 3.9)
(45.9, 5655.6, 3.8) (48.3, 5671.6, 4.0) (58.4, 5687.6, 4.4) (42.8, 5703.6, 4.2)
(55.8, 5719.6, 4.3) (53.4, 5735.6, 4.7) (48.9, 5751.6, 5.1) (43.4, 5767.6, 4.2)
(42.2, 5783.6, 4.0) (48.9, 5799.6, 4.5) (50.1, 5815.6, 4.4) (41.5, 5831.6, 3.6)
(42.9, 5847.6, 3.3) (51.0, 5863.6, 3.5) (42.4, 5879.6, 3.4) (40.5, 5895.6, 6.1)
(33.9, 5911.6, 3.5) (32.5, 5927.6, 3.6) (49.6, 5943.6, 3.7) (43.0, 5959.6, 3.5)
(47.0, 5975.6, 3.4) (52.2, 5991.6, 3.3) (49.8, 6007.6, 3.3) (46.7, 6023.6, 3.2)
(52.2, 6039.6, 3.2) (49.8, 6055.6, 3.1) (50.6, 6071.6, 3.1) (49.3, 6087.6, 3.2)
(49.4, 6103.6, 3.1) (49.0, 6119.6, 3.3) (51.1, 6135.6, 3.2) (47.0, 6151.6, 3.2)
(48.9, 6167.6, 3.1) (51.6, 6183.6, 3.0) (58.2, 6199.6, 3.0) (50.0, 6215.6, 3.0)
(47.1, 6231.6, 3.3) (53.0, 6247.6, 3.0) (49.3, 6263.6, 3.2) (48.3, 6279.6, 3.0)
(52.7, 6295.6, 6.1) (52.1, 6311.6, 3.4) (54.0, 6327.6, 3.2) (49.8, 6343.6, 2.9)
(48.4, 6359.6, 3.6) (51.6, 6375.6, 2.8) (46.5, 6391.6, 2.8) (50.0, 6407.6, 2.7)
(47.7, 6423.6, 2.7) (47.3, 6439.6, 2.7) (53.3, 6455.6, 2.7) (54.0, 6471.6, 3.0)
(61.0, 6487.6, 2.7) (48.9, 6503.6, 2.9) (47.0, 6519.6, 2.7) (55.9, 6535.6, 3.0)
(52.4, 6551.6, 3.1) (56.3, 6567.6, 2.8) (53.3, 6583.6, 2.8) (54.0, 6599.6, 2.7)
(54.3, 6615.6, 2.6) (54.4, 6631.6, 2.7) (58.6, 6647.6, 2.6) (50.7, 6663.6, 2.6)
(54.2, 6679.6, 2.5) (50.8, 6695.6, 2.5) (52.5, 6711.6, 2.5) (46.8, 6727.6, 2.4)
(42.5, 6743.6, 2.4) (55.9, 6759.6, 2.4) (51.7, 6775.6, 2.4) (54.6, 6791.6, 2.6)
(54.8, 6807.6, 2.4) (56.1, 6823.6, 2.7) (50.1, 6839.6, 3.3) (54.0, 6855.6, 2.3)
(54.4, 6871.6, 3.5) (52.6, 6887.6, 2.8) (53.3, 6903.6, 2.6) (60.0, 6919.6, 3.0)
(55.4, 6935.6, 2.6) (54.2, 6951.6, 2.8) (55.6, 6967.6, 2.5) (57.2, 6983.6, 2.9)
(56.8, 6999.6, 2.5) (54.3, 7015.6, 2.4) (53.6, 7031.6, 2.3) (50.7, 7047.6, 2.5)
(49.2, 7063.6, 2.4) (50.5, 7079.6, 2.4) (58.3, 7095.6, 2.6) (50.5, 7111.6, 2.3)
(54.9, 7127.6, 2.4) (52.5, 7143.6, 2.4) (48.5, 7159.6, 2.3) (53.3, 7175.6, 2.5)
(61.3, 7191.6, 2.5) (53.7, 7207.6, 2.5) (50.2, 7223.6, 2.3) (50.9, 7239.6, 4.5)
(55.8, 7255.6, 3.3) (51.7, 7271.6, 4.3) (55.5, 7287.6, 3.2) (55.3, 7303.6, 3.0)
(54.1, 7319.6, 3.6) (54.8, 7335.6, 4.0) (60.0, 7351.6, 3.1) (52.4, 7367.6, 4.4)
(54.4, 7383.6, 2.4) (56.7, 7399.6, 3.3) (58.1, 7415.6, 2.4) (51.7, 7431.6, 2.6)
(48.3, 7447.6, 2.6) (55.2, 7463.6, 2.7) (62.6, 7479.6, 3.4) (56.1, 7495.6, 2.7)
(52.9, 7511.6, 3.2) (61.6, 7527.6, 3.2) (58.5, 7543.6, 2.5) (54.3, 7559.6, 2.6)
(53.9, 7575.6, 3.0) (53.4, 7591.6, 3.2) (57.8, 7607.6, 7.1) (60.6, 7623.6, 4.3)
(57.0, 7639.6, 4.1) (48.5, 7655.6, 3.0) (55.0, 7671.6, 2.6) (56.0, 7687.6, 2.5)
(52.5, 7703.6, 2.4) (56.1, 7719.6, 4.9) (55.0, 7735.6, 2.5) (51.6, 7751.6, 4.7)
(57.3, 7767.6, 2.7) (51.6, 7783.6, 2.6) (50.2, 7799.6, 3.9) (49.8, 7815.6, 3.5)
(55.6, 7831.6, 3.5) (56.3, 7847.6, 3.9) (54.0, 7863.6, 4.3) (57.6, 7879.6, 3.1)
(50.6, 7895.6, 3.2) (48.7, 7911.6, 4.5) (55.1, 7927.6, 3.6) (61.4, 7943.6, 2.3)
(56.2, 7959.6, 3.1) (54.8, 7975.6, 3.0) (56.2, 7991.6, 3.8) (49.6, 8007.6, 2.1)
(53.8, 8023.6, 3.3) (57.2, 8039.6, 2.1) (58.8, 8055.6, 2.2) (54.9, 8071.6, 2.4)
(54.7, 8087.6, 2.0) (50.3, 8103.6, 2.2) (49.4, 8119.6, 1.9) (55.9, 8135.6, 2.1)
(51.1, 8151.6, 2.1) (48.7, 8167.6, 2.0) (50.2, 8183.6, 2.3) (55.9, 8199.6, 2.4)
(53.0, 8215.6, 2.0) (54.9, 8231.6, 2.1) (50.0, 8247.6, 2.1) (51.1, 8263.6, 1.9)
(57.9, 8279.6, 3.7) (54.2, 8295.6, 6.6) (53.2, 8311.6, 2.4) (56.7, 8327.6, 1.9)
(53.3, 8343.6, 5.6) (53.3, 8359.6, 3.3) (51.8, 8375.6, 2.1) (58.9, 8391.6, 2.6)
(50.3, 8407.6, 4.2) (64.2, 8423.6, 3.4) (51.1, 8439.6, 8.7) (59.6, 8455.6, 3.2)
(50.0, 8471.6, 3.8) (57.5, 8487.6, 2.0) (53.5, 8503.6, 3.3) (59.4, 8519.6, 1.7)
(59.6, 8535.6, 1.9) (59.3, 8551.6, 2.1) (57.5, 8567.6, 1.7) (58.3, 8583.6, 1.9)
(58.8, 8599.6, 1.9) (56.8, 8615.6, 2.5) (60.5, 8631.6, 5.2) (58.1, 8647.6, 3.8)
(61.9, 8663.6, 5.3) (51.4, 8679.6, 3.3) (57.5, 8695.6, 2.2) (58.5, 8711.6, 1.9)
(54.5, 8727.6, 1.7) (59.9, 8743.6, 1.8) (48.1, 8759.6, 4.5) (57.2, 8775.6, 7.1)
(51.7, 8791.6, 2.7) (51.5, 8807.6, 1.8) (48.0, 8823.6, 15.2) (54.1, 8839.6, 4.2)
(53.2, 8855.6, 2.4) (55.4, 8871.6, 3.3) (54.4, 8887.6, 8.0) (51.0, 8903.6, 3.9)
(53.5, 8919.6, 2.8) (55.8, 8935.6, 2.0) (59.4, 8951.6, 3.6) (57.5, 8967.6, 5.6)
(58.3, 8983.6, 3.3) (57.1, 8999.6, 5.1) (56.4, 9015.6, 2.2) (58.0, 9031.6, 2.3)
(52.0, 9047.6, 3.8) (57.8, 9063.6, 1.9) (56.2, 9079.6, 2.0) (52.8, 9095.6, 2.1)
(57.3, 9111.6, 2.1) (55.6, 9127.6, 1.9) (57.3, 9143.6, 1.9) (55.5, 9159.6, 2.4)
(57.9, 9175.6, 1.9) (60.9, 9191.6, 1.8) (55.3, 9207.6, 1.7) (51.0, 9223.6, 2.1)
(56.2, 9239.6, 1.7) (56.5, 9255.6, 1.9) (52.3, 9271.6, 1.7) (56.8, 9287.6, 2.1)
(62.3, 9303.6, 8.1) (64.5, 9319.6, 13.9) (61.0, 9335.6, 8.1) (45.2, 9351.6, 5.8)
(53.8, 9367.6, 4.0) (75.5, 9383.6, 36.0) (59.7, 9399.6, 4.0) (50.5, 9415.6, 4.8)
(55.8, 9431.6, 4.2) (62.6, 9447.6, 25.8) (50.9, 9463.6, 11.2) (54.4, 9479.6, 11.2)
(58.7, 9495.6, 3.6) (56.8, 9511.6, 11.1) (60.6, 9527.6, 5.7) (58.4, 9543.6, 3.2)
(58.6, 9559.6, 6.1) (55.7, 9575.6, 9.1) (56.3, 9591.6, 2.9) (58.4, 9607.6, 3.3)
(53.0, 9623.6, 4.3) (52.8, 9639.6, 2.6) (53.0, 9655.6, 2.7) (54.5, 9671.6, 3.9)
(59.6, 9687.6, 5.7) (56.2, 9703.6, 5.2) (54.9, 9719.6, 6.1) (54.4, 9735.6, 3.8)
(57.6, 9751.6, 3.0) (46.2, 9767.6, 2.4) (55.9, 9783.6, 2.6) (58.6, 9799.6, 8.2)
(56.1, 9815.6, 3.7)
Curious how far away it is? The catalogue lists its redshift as 0.143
